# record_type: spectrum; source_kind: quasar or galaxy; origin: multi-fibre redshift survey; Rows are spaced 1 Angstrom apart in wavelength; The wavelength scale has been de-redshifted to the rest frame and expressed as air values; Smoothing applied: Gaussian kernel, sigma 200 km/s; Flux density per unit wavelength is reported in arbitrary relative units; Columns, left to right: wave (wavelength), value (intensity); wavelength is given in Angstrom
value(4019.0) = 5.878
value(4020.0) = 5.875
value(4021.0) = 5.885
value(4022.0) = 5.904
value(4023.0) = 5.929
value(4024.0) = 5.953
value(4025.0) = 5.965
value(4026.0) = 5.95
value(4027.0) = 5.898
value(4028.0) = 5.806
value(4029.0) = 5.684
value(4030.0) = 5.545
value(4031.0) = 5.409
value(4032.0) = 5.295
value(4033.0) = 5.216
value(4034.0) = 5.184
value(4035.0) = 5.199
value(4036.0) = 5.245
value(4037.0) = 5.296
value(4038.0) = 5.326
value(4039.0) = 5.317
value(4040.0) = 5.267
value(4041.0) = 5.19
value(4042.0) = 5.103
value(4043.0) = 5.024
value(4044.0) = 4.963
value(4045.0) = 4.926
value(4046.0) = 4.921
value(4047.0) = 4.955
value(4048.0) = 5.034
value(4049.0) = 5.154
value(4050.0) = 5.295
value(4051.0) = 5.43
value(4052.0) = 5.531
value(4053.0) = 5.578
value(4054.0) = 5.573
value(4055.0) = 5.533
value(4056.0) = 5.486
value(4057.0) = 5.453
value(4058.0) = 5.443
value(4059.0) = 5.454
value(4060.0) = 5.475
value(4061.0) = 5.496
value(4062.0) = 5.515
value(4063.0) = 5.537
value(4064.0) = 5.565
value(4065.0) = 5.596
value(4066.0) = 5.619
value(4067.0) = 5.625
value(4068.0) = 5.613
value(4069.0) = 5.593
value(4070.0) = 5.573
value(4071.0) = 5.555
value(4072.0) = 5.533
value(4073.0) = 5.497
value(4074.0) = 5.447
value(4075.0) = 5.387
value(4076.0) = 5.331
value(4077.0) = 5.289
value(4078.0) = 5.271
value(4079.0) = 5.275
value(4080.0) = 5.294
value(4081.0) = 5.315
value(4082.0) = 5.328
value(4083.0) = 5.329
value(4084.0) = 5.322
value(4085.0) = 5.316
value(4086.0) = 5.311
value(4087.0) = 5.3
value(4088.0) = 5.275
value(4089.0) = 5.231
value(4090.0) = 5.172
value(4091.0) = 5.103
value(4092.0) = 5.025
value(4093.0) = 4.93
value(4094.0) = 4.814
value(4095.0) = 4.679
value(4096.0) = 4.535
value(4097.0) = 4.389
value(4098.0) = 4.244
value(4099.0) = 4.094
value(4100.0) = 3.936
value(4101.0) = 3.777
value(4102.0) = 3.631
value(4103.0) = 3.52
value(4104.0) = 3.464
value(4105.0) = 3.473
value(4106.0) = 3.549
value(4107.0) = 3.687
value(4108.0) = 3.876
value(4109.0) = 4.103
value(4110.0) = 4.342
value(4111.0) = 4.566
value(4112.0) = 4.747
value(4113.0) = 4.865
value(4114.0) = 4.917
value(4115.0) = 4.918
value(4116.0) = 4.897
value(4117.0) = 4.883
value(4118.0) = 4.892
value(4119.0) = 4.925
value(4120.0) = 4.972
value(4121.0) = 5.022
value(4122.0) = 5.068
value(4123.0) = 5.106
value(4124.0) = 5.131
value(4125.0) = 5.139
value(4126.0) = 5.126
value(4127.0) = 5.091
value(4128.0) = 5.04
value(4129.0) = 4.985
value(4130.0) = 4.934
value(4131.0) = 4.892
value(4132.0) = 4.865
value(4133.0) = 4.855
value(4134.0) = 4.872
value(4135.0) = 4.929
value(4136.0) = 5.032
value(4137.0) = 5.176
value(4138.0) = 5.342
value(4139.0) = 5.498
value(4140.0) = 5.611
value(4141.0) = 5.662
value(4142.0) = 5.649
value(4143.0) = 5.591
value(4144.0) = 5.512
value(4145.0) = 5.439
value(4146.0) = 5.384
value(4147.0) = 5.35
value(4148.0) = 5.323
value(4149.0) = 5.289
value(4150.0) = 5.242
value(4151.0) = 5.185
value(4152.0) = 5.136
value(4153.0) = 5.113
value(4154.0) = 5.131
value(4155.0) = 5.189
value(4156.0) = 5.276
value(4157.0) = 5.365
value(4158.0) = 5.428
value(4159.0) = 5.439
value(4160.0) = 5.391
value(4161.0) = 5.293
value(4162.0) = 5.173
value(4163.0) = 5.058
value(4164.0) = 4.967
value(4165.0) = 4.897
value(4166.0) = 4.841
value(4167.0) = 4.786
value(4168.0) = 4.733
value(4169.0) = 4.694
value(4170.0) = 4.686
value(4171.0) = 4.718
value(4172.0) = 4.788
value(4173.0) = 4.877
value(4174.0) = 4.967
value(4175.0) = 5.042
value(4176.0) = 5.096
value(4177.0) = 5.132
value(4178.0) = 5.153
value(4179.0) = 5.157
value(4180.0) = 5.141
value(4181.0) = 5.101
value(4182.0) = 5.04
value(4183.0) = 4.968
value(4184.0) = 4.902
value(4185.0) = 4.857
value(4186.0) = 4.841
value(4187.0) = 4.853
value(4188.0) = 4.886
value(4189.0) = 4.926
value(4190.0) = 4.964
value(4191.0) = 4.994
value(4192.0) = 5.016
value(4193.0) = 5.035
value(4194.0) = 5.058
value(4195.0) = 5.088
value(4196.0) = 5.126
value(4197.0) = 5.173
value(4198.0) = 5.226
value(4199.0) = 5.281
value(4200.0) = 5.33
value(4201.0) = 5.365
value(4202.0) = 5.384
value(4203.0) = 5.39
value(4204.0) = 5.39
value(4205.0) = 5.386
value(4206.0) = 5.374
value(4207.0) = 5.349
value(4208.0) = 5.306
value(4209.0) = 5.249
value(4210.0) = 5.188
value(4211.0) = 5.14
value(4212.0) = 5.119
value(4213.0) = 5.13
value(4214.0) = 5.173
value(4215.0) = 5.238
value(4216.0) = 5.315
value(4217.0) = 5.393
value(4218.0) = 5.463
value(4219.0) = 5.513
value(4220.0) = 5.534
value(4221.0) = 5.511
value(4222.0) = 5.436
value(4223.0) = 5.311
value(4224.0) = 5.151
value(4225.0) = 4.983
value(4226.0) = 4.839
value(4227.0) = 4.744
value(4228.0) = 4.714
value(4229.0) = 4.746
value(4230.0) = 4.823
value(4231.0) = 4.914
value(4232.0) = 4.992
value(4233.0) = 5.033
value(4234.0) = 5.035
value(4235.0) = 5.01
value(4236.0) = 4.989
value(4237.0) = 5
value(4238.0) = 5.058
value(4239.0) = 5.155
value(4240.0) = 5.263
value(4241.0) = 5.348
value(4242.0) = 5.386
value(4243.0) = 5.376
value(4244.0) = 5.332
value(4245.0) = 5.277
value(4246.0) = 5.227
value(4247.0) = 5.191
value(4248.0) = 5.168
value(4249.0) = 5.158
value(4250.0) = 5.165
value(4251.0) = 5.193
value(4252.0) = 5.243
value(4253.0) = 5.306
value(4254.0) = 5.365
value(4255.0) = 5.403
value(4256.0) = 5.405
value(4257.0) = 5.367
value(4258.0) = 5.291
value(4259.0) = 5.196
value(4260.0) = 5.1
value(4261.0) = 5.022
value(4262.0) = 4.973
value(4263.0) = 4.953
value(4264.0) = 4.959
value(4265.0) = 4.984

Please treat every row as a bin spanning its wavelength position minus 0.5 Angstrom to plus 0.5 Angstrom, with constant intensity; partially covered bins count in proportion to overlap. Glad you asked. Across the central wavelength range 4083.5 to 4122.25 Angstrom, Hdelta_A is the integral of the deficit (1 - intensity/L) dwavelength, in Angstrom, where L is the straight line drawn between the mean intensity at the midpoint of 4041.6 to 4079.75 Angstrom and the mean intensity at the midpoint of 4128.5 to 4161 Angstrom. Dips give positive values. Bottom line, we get 5.4 Angstrom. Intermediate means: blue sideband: 5.39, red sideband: 5.25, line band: 4.58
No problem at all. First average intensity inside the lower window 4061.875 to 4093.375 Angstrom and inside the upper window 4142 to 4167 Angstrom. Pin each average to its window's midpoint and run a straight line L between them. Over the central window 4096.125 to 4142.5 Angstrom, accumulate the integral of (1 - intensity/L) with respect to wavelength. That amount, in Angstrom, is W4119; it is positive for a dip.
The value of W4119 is 5.4 Angstrom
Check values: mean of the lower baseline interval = 5.38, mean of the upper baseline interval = 5.25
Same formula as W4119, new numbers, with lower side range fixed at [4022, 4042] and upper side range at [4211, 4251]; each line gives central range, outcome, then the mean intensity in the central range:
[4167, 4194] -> 1.6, 4.94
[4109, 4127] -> 1.6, 4.9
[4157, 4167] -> 0.2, 5.16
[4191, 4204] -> 0.0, 5.2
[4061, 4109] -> 4.3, 4.93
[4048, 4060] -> 0.1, 5.43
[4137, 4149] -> -0.3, 5.47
